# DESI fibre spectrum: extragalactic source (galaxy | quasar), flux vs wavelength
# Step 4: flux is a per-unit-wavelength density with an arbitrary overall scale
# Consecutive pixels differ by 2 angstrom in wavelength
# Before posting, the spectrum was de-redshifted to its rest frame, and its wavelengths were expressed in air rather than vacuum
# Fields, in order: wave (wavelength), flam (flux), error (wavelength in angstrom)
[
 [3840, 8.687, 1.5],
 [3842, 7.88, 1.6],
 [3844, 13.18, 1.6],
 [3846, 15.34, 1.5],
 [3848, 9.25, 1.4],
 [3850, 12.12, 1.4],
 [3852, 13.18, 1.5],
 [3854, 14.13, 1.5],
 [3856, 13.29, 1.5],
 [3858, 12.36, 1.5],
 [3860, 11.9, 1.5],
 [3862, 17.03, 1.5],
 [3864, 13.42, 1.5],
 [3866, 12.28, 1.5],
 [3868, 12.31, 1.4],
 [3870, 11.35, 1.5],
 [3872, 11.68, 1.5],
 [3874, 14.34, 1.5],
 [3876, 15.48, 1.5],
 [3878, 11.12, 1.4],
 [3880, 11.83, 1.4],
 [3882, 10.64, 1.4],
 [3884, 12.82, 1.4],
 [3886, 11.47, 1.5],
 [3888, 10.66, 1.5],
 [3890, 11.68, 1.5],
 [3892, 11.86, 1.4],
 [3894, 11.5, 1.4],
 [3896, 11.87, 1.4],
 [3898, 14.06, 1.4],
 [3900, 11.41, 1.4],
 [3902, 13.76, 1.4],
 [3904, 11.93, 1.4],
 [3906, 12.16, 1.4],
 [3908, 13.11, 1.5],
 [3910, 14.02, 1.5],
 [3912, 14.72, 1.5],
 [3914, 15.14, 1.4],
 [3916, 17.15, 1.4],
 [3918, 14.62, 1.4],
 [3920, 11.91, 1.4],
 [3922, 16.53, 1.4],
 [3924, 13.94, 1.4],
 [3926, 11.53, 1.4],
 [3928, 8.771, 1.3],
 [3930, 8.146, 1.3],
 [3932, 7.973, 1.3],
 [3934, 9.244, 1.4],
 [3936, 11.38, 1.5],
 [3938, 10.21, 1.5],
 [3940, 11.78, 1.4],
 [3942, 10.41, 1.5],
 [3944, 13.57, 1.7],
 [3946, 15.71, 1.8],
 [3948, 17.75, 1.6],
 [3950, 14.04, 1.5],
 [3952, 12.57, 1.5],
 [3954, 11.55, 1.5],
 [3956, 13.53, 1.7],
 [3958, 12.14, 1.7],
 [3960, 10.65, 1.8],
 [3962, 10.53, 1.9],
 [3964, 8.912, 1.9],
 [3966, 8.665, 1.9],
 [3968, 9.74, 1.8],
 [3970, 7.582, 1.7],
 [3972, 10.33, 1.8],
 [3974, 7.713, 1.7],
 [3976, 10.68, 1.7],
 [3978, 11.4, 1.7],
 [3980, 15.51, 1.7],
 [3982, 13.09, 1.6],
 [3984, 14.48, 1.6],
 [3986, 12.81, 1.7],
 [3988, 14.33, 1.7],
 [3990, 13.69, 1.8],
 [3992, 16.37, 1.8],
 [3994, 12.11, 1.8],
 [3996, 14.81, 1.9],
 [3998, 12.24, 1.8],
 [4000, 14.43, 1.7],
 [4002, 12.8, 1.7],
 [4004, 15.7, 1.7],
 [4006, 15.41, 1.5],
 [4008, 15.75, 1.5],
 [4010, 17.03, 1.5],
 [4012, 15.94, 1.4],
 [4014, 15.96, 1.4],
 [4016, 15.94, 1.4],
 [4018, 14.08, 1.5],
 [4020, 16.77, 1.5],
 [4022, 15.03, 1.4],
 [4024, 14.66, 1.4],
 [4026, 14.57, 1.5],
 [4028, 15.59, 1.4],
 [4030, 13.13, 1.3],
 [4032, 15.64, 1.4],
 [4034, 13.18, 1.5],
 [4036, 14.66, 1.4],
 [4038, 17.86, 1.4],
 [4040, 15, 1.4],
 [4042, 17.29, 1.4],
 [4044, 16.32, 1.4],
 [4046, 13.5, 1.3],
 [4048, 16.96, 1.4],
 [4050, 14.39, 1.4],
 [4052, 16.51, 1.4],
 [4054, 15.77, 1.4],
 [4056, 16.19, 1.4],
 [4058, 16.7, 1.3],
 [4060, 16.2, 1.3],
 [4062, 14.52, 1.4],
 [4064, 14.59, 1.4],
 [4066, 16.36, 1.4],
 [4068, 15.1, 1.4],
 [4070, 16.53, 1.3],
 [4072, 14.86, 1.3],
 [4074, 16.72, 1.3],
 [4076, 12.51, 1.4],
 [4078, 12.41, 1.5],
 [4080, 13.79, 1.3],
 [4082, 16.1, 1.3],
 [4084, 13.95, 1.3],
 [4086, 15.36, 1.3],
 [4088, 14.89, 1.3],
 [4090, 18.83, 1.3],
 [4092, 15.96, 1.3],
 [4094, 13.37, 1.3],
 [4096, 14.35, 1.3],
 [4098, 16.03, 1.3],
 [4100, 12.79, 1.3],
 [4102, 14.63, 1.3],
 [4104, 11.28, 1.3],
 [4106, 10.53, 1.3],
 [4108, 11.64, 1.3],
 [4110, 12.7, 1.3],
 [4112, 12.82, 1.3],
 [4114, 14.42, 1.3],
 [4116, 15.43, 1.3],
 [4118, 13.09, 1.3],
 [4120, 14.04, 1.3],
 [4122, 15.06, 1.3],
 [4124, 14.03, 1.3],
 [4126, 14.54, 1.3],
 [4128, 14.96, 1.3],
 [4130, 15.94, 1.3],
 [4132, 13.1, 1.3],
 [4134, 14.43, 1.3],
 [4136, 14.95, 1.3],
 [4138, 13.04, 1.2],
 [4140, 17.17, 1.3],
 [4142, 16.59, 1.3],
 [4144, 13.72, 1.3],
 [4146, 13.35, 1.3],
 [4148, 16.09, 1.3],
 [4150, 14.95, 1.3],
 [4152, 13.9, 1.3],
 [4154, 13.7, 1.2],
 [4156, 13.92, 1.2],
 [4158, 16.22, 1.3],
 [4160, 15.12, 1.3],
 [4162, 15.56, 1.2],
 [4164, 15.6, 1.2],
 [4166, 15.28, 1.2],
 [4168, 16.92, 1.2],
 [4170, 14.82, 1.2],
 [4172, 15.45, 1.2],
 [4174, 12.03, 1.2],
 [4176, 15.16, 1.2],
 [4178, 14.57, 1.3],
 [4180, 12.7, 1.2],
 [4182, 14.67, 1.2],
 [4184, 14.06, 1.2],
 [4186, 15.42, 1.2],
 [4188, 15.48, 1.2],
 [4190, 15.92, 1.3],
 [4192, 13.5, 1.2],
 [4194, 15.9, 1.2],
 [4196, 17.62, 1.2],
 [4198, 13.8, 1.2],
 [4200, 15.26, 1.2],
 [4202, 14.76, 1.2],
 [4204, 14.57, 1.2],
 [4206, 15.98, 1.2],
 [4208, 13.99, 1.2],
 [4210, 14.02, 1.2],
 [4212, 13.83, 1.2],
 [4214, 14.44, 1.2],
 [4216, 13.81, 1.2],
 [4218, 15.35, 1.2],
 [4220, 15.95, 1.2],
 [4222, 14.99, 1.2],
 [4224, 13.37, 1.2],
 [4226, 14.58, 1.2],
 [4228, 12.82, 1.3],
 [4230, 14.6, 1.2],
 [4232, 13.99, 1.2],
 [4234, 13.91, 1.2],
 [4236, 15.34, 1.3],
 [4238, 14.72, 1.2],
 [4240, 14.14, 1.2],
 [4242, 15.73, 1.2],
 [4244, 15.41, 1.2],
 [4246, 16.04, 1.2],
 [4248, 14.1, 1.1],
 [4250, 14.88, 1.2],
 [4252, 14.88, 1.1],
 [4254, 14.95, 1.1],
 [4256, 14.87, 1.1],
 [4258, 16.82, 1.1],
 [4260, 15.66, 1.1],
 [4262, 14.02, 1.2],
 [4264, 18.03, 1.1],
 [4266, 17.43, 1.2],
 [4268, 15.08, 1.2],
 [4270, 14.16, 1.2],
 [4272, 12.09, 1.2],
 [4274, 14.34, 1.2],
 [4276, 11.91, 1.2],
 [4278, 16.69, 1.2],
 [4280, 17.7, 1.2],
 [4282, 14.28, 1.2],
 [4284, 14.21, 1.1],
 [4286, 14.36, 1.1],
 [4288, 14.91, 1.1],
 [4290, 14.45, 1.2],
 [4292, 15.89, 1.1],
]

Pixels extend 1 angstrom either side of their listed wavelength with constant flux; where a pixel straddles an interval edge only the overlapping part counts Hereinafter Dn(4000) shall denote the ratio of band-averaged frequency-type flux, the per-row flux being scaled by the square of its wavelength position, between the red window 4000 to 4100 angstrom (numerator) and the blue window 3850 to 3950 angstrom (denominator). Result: 1.30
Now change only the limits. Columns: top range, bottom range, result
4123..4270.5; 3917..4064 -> 1.21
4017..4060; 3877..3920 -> 1.30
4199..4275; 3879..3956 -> 1.39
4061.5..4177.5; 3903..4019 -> 1.23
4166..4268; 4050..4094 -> 1.04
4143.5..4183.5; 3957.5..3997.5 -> 1.37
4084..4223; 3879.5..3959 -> 1.31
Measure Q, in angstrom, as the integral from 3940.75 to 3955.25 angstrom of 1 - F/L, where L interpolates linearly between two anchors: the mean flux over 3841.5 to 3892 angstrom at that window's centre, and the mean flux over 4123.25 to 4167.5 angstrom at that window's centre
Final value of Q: -0.51 angstrom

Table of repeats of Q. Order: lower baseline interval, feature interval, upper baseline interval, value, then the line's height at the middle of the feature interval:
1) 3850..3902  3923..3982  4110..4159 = 8.4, 13.1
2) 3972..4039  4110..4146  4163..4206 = 0.7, 14.7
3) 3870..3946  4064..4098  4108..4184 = -2.8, 13.9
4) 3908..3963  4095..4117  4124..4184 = 1.5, 14.3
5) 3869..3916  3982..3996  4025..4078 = 0.3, 14.3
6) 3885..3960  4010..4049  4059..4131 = -4.8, 13.7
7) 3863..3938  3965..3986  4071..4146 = 3.3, 13.1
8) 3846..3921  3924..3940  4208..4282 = 3.8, 13.1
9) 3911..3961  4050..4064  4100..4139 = -2.6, 13.3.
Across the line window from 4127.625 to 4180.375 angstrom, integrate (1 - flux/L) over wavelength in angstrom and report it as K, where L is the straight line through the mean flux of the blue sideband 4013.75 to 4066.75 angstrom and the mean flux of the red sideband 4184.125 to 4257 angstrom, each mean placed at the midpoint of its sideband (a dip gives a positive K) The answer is 0.8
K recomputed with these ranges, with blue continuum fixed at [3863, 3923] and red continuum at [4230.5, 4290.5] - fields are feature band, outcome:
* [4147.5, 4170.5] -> -1.22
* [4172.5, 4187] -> 0.38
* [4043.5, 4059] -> -2.23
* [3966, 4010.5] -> 1.64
